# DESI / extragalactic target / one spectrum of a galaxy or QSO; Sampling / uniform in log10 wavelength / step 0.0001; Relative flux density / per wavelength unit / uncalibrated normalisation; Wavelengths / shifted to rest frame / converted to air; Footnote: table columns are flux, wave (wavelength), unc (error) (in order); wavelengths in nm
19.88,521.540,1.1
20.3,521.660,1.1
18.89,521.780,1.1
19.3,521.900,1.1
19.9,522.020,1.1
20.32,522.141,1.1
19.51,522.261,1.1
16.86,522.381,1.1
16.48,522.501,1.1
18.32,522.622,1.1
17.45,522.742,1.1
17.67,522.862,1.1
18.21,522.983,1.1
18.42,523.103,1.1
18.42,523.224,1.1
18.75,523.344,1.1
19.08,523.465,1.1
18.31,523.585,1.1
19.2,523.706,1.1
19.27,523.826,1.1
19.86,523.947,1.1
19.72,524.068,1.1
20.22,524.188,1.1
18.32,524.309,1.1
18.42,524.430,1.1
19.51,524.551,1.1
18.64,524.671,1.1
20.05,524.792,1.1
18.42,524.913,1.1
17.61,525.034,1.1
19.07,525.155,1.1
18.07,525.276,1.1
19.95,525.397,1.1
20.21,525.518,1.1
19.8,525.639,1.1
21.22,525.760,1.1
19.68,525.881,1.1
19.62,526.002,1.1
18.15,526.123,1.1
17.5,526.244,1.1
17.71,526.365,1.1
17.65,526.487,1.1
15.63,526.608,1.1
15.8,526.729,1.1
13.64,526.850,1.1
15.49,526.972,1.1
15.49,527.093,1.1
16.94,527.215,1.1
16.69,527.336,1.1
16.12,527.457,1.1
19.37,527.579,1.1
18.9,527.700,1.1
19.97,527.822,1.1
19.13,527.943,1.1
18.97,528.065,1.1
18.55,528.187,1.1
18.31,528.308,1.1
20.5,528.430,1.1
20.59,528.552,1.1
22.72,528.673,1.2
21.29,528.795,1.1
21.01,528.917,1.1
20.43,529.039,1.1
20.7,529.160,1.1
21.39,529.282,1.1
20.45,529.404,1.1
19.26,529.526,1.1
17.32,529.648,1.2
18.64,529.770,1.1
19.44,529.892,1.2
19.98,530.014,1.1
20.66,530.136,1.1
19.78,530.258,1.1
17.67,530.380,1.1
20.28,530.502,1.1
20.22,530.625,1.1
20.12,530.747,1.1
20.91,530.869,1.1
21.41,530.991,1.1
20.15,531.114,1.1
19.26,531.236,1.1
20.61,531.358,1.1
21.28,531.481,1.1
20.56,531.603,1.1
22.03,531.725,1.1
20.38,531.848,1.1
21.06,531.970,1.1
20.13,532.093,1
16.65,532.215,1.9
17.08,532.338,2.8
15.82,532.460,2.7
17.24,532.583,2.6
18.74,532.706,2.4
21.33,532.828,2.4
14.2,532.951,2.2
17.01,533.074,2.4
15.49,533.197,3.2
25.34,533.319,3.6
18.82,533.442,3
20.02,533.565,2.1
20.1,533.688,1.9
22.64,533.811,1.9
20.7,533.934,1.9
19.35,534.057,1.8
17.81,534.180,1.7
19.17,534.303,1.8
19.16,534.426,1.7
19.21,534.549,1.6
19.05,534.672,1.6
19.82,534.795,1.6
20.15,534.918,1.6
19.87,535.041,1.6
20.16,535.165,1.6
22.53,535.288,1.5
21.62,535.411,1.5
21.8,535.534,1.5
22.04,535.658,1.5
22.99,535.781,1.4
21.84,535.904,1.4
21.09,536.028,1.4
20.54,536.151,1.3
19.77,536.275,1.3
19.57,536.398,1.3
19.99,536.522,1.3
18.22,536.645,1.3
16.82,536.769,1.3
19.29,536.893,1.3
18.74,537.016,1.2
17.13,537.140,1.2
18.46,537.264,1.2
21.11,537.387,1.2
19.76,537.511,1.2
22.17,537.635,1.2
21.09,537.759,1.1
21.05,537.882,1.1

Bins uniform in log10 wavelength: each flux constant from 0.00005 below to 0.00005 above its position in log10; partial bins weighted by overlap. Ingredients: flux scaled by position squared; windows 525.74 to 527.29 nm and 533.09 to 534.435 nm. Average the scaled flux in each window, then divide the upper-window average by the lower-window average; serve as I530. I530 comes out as 1.19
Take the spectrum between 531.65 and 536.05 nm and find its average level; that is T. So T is 19.8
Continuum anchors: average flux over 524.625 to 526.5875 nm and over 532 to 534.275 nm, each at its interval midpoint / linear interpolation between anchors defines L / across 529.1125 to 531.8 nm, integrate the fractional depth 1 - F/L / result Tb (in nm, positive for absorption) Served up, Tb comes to -0.177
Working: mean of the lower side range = 18.9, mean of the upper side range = 18.8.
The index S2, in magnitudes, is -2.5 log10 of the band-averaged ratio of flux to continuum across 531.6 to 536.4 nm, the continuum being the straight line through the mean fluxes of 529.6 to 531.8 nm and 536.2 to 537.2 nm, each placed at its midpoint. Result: -0.03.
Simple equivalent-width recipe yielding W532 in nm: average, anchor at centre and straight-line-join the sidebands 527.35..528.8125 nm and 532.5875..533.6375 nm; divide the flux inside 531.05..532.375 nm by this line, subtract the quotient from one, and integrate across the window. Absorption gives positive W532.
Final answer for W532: -0.071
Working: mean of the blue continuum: 19.4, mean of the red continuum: 18.8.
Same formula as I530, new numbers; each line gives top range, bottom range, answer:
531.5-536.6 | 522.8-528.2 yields 1.11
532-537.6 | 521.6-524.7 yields 1.08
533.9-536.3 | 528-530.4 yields 1.05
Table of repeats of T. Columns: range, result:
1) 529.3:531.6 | 19.9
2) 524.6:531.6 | 19.1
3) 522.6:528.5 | 18.4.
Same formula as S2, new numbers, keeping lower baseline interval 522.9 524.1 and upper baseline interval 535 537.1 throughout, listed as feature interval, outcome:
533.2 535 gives 0.01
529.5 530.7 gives 0.02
